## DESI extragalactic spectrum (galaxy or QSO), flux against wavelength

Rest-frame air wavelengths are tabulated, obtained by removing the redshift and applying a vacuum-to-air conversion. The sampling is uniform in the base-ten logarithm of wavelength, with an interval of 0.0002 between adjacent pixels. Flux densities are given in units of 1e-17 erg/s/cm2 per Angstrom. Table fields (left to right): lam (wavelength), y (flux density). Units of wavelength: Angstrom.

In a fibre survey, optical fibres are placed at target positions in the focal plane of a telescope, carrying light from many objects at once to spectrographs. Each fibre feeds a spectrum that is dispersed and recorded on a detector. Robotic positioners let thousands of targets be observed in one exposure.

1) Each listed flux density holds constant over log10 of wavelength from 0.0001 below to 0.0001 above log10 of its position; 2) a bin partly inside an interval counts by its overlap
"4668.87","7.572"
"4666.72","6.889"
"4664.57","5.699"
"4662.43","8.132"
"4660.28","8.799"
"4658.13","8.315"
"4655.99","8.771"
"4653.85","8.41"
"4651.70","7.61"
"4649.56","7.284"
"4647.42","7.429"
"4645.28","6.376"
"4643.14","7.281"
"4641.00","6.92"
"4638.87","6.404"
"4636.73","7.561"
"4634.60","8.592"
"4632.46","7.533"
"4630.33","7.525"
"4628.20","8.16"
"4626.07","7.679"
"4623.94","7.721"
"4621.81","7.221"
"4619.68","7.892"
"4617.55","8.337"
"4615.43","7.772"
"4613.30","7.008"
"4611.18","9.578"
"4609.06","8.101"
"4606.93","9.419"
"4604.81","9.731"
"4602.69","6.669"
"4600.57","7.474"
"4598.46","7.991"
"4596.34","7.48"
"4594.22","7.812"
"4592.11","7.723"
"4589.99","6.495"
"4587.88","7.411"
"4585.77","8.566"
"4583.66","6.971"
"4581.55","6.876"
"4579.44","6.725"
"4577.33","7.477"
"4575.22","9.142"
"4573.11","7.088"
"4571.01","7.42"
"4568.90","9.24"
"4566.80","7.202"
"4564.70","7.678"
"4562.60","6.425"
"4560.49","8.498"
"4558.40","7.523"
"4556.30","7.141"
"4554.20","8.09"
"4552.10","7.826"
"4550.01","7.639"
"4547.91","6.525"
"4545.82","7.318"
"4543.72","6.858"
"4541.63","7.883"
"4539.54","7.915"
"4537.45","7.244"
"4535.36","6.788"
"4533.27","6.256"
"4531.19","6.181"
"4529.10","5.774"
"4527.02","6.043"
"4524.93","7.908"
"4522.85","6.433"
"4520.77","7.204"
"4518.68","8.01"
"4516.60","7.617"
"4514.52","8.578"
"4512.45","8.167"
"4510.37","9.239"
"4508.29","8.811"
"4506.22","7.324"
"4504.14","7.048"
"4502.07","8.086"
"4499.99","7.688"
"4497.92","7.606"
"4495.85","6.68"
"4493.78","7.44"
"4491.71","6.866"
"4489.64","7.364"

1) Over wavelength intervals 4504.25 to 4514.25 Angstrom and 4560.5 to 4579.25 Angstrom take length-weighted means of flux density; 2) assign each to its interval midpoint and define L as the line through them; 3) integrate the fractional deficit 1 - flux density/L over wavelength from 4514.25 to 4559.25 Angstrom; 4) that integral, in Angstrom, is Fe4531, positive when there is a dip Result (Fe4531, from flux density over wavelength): 4.6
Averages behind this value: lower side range 8.28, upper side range 7.7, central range 7.19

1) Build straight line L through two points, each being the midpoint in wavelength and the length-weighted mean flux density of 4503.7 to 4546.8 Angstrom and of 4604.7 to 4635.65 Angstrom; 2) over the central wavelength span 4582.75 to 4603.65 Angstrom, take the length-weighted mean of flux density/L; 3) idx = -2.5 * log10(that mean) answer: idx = 0.06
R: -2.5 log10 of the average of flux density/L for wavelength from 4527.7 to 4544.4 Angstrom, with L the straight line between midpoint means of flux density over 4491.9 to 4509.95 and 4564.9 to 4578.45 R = 0.135 mag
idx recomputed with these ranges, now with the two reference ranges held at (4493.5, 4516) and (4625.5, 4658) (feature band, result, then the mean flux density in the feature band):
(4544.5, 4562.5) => 0.04 mag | 7.5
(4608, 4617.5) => -0.07 mag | 8.15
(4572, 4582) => 0.03 mag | 7.49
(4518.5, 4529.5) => 0.14 mag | 6.87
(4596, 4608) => -0.07 mag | 8.17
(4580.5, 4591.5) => 0.06 mag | 7.28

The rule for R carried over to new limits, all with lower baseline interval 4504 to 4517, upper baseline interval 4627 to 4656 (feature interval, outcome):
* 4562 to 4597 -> 0.04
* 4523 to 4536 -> 0.24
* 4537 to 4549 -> 0.11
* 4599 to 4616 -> -0.07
